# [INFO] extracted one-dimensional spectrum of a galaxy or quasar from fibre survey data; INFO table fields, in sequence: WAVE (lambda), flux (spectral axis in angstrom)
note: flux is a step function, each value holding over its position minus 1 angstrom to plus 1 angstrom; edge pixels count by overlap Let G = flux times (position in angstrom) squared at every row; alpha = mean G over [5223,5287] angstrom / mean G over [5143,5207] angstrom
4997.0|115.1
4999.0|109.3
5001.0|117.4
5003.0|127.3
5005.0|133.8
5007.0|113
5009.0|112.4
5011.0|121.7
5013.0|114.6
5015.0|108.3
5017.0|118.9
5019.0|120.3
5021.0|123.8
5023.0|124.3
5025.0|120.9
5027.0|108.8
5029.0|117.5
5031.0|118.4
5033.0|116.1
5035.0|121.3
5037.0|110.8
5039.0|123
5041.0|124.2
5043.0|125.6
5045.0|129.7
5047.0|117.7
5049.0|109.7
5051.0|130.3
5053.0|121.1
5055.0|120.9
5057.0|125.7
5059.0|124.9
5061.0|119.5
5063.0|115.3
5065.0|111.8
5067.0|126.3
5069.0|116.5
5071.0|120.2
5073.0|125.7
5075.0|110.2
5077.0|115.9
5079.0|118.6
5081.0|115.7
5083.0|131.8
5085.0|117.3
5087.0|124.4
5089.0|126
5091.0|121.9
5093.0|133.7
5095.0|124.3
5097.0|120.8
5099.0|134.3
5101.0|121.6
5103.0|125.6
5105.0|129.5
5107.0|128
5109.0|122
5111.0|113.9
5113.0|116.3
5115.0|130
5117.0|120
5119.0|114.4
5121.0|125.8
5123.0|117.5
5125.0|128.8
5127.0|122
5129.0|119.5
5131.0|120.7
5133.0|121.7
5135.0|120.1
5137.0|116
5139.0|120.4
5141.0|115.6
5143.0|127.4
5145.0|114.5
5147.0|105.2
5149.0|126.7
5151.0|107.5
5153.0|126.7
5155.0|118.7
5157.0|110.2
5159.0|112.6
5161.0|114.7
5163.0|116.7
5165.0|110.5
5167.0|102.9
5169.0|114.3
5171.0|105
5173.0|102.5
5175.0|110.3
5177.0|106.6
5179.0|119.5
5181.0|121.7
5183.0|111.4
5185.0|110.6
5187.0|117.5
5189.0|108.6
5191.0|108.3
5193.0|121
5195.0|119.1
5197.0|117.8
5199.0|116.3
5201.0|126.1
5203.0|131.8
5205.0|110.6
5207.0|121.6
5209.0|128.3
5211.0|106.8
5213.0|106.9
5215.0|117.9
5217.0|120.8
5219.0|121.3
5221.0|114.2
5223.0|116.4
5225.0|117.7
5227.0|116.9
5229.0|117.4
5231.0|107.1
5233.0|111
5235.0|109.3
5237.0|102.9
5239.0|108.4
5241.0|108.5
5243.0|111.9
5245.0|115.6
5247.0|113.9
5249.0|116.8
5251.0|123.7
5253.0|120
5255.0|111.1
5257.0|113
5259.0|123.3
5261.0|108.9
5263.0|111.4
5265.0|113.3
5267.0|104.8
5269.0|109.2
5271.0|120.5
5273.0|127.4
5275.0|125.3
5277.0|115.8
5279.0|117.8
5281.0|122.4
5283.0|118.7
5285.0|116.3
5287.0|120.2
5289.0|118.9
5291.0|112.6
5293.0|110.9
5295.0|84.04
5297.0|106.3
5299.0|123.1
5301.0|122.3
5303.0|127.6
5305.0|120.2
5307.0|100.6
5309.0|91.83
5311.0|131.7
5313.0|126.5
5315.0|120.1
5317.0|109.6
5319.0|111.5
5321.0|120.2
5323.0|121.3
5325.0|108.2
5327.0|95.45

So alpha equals 1.03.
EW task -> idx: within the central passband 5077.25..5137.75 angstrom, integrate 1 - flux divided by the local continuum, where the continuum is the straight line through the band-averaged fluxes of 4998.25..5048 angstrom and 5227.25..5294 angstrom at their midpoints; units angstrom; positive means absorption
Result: -2.6 angstrom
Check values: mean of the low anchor 119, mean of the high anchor 115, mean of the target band 123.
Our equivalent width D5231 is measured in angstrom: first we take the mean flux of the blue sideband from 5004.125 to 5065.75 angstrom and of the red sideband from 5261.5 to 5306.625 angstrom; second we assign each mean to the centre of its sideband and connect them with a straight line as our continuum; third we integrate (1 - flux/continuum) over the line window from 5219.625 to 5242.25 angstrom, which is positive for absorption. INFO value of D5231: 0.9 angstrom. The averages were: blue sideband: 119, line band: 112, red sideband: 116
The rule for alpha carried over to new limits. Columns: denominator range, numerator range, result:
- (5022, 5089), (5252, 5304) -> 1.05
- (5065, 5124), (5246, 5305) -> 1.02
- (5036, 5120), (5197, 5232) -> 1.02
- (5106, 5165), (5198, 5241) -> 1.00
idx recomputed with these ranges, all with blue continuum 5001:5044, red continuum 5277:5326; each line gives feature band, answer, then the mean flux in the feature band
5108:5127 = -0.5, 121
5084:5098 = -0.7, 124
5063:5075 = 0.0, 119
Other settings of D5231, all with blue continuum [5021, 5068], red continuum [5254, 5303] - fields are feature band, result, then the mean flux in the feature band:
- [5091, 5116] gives -1.24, 125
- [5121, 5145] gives -0.51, 121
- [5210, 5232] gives 0.29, 115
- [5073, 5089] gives -0.07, 120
